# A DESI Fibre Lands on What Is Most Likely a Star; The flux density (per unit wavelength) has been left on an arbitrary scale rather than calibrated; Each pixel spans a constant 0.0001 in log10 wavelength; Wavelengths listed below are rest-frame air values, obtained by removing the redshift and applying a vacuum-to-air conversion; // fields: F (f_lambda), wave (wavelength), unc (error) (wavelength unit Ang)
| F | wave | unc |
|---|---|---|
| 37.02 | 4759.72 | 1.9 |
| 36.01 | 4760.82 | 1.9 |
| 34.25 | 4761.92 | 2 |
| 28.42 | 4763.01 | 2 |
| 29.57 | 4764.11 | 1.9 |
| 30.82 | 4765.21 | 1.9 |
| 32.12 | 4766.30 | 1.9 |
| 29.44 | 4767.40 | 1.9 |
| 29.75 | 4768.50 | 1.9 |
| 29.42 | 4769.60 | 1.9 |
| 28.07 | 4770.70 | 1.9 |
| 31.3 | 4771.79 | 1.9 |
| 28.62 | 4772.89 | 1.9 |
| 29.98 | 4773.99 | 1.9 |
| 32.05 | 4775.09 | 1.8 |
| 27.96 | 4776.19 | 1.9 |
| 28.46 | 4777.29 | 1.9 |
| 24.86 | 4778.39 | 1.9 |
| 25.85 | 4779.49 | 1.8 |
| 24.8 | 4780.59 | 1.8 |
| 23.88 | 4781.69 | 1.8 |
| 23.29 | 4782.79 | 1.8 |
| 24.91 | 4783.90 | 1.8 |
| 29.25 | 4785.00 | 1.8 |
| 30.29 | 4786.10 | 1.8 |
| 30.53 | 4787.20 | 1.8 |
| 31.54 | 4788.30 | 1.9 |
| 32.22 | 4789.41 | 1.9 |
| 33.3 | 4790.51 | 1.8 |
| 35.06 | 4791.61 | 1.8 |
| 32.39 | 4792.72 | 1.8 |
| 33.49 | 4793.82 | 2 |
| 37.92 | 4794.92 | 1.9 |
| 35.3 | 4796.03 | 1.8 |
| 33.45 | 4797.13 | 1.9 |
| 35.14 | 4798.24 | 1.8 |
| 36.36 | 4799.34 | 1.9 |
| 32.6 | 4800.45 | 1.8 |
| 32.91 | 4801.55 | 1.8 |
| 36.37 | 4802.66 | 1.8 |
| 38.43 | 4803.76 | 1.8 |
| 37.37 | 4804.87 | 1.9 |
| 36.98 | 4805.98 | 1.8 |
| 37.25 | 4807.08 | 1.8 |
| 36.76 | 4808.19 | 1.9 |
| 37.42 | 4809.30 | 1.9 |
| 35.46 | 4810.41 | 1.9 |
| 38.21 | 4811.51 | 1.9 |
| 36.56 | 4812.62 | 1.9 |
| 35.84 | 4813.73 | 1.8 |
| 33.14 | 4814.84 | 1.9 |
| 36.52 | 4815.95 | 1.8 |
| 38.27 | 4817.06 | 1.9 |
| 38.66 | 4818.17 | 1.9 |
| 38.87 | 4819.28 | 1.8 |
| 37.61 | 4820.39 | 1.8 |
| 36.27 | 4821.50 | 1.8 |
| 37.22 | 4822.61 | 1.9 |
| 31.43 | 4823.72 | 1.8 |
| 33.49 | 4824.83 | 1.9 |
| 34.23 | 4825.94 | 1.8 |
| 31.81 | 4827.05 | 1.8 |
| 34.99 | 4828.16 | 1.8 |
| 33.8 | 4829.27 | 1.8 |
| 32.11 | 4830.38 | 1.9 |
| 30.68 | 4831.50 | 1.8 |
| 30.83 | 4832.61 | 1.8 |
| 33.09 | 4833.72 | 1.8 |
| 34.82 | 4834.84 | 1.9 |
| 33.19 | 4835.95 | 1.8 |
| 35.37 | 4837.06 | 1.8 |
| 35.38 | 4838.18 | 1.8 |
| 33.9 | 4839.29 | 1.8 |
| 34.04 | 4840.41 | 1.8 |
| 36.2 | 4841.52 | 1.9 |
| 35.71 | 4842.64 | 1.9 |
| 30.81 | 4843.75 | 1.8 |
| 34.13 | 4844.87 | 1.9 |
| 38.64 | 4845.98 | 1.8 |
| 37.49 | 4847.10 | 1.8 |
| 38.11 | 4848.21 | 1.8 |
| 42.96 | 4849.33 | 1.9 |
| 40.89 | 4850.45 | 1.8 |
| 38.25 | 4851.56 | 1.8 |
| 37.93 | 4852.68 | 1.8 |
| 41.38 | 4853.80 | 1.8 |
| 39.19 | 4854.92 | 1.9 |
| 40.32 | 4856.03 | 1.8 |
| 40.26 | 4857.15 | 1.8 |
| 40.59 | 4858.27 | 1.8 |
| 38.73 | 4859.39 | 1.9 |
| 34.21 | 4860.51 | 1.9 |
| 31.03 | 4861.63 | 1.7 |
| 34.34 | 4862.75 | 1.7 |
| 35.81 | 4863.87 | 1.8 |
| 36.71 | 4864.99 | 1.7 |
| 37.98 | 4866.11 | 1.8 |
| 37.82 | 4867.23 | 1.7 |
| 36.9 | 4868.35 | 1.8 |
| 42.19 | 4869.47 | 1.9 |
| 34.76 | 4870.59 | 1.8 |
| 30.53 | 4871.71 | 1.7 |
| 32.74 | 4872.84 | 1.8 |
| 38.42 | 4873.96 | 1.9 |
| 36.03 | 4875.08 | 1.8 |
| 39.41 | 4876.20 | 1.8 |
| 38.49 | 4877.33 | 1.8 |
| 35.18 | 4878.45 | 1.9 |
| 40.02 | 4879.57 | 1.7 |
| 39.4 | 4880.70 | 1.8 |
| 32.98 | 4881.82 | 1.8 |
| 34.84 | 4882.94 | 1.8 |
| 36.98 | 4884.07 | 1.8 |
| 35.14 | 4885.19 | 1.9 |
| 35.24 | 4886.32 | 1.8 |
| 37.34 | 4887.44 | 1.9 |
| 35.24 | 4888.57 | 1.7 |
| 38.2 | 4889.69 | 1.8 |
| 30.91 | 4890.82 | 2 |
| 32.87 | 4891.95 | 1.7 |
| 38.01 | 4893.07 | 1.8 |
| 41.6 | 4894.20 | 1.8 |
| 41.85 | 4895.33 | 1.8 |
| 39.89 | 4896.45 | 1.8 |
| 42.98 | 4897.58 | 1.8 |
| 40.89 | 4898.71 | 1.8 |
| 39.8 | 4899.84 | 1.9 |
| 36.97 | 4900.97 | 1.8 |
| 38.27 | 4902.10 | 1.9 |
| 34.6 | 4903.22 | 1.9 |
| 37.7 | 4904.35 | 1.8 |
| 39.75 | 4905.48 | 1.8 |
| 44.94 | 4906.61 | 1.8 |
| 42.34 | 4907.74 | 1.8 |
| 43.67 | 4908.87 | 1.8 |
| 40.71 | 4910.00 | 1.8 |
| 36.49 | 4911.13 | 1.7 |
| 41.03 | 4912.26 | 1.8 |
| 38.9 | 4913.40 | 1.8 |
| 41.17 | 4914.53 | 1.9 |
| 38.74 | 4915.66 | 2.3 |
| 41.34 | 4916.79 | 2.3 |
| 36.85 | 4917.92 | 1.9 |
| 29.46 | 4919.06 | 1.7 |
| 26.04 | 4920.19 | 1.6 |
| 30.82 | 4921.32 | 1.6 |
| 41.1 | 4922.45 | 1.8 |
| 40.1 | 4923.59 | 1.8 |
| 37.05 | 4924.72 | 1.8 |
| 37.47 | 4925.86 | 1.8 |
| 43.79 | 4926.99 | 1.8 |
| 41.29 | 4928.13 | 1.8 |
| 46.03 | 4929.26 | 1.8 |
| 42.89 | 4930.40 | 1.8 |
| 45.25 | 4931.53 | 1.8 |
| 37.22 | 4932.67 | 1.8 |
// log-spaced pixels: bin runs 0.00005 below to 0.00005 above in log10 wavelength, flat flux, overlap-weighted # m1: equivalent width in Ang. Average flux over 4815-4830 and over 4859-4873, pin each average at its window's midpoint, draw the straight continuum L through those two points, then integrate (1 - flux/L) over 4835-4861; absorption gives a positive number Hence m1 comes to -1.2 Ang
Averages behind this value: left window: 35.5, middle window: 37.3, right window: 35.7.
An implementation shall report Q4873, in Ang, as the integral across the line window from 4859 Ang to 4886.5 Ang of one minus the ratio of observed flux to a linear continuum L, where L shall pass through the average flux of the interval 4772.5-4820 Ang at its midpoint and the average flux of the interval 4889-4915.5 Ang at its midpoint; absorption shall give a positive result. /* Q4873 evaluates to 0.9 Ang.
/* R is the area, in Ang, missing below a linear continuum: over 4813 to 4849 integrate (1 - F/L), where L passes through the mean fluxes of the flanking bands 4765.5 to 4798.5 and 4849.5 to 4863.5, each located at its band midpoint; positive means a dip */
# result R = 0.4 Ang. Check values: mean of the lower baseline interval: 30.1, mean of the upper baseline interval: 38.2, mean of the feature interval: 35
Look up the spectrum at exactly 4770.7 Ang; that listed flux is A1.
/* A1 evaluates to 28.07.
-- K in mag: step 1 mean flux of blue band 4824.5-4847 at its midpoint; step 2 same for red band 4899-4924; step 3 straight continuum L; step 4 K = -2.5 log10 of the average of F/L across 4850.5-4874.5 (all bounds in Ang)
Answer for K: -0.05 mag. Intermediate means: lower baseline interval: 33.9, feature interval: 37.2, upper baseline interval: 38.2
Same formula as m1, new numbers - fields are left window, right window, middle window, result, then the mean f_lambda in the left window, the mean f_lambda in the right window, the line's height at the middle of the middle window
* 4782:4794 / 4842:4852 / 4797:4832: -2.2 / 30.3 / 37.4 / 33.5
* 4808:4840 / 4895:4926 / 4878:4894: 0.7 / 35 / 38.6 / 37.6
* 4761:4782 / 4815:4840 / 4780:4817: -2.0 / 29.1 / 34.6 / 31.8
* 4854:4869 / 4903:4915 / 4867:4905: 1.6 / 37.4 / 40.2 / 38.8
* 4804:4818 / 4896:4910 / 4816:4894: 4.5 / 36.7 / 40.2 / 38.4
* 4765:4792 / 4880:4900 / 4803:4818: -2.6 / 29.1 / 37.4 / 31.5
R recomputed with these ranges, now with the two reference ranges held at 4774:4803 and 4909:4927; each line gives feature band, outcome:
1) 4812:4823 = -1.54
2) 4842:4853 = -1.16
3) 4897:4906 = -0.54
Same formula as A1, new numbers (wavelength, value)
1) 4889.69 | 38.2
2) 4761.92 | 34.25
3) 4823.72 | 31.43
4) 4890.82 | 30.91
